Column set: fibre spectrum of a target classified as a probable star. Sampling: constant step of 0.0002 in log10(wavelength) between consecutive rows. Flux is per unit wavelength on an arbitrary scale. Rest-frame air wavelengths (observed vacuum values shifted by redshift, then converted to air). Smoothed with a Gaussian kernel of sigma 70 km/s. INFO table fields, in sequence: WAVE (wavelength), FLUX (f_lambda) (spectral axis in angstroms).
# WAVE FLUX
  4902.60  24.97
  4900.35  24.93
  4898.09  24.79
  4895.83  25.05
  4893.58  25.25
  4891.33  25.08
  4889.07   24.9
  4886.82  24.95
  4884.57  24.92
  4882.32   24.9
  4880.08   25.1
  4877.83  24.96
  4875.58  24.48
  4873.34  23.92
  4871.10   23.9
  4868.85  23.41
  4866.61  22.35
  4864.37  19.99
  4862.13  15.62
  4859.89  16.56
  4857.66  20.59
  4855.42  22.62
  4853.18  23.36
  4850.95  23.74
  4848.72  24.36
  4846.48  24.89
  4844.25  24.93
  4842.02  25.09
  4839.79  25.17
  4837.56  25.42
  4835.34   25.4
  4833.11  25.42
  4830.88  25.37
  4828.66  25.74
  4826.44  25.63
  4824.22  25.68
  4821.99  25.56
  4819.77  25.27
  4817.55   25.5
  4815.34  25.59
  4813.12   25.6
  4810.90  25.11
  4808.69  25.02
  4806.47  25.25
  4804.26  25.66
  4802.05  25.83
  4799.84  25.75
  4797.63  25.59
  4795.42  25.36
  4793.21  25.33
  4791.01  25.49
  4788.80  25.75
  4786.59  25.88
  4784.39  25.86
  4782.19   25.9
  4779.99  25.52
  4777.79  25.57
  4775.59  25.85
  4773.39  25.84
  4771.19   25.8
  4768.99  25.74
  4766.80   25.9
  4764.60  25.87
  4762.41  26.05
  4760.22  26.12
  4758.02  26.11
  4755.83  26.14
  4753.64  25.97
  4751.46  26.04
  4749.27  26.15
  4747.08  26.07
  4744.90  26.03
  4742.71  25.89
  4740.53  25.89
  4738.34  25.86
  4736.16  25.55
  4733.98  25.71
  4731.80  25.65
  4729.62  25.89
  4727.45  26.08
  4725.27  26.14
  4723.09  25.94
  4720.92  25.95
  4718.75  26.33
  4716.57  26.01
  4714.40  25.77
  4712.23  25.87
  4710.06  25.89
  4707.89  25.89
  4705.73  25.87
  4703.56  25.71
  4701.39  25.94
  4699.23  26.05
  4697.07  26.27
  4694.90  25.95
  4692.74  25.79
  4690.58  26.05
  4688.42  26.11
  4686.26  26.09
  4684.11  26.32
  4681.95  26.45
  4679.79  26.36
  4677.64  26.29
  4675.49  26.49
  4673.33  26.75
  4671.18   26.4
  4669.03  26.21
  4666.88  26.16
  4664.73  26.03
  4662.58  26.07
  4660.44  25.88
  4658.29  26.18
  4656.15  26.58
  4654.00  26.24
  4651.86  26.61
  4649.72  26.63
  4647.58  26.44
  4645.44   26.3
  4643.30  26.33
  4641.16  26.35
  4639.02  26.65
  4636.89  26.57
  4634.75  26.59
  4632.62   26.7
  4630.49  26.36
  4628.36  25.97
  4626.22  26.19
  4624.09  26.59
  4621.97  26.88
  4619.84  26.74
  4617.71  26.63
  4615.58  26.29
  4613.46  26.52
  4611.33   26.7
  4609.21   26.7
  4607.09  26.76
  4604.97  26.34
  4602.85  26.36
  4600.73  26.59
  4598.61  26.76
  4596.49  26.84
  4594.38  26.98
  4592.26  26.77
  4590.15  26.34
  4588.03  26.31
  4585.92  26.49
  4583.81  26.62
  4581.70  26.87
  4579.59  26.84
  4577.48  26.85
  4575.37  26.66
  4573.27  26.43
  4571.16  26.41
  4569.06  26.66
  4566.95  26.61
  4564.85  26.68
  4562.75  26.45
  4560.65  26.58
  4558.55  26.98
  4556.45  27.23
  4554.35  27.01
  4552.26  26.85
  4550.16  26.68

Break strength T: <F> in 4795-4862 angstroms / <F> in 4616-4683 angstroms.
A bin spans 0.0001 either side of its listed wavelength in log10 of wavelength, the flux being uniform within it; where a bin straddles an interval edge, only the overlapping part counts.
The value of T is 0.9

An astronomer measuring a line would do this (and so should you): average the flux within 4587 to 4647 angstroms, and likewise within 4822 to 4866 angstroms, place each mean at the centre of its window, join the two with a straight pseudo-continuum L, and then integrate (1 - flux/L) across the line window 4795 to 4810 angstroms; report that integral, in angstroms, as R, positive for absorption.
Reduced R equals -0.9 angstroms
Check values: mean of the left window 26.5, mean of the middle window 25.5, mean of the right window 23.5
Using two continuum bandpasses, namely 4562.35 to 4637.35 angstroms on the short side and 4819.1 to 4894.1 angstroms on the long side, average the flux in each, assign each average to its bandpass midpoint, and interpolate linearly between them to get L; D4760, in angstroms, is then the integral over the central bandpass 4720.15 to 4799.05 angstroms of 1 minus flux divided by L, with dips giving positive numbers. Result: -2.9 angstroms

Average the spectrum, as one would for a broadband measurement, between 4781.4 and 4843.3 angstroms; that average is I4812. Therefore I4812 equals 25.5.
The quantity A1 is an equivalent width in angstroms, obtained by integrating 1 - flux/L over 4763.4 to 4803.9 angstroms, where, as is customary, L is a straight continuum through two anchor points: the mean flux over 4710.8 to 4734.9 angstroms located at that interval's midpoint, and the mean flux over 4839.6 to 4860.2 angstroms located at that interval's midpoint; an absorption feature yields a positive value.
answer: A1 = -1.7 angstroms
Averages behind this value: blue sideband 25.9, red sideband 23.3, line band 25.7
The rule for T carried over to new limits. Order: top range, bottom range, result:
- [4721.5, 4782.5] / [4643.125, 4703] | 0.99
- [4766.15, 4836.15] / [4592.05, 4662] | 0.97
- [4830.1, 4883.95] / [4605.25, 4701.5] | 0.89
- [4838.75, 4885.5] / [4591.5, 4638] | 0.87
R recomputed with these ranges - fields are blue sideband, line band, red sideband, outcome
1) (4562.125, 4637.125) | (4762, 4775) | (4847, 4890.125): -0.85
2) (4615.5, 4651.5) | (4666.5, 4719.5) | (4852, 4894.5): -1.03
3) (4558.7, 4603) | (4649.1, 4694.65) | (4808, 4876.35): -1.03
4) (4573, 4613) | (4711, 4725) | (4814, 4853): -0.06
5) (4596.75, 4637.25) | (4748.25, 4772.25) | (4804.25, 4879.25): -1.02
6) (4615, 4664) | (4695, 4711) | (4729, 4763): 0.12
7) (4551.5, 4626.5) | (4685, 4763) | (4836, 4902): -2.35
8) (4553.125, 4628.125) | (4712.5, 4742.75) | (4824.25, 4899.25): -0.78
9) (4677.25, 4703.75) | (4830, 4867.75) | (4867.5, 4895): 2.91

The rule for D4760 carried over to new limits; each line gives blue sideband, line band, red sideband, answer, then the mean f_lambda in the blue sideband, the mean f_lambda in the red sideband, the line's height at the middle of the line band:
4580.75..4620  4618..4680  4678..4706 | -0.17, 26.6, 26.1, 26.3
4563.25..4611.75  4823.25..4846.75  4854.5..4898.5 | -1.69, 26.6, 23.1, 23.6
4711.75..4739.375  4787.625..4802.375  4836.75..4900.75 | -0.47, 25.9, 23.6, 24.8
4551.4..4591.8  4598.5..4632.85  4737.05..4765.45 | -0.01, 26.7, 26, 26.5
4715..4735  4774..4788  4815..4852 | -0.10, 26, 25.2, 25.6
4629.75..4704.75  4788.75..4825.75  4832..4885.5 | -2.04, 26.3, 23.4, 24.2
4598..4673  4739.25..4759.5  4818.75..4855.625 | -0.33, 26.4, 25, 25.6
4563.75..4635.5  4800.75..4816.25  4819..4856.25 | -0.19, 26.6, 24.9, 25.1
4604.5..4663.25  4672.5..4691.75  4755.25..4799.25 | -0.06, 26.5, 25.8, 26.2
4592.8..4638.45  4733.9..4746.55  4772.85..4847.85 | 0.02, 26.6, 25.5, 25.9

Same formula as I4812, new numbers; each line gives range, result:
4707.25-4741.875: 25.9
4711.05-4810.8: 25.8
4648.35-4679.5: 26.3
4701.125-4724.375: 25.9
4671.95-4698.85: 26.2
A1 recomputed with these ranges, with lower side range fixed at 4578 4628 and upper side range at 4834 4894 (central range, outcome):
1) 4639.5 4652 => -0.16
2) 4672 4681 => -0.26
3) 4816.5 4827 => -0.65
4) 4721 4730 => -0.30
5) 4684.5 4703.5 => -0.36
